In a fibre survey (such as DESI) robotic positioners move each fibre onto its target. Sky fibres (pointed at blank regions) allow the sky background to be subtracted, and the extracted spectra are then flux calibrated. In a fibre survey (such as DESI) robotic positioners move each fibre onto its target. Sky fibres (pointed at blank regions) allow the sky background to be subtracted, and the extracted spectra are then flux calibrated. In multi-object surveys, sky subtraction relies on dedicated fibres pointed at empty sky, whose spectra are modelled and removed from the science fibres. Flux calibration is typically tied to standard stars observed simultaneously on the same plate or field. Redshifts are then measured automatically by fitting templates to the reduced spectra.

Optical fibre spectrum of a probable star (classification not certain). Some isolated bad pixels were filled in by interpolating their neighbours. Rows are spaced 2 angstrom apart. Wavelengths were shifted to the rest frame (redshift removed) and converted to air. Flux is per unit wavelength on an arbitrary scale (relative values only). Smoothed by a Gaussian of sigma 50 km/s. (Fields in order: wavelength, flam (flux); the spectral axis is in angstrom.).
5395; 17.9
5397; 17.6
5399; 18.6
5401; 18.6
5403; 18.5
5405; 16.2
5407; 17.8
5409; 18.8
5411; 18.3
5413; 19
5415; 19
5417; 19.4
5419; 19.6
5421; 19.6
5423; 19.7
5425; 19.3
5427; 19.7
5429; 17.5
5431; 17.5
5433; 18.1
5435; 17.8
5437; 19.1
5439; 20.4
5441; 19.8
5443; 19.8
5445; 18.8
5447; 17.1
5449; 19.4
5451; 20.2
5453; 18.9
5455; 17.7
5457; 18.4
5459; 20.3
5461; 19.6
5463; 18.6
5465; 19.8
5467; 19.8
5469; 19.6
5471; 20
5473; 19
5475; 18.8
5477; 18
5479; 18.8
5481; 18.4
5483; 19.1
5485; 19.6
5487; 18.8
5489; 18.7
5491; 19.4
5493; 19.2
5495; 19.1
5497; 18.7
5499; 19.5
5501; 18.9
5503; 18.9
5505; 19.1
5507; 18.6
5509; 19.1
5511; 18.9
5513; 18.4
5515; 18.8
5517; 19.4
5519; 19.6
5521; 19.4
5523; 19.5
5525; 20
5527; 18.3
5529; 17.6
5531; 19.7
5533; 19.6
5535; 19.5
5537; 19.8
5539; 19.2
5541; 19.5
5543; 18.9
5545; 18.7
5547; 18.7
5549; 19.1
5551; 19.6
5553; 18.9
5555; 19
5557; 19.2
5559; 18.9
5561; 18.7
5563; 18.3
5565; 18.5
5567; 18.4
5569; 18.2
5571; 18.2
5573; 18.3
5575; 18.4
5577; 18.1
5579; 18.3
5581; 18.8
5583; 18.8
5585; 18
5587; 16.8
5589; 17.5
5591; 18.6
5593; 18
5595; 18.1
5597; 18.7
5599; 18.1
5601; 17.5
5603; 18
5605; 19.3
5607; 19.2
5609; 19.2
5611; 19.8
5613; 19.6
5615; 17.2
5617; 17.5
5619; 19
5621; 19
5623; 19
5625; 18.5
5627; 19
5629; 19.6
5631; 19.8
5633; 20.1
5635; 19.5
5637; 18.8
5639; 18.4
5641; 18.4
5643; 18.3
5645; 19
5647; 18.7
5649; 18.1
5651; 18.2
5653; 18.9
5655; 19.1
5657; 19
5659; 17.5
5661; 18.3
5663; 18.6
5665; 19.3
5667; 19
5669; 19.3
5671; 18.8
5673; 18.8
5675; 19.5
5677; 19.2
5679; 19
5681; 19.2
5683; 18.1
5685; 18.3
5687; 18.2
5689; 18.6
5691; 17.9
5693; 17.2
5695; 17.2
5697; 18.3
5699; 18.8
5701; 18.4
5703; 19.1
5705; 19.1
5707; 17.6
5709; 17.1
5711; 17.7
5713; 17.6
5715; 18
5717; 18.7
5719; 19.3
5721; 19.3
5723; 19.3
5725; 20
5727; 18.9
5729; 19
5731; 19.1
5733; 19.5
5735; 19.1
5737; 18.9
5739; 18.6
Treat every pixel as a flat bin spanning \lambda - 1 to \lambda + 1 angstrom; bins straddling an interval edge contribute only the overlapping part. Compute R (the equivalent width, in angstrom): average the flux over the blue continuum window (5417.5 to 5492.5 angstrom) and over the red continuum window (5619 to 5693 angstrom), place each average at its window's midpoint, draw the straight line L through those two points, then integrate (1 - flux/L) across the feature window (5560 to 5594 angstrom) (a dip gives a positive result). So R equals 1.2 angstrom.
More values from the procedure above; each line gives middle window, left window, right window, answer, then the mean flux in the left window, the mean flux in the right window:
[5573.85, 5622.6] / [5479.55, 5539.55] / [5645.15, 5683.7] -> 1.31 angstrom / 19.1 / 18.8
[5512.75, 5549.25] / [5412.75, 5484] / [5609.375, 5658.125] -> -0.38 angstrom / 19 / 18.9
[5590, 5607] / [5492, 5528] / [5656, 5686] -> 0.52 angstrom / 19.1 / 18.8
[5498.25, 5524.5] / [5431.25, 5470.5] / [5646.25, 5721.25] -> -0.22 angstrom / 19.1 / 18.5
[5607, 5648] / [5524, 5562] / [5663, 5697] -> -0.31 angstrom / 19.1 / 18.6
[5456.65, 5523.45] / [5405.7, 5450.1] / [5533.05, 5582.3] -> -0.96 angstrom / 18.9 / 18.8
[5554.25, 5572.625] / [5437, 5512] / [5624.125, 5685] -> 0.38 angstrom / 19.1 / 18.9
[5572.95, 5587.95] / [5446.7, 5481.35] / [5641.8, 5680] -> 0.56 angstrom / 19.1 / 18.8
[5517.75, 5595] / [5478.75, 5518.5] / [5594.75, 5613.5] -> 0.46 angstrom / 19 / 18.8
